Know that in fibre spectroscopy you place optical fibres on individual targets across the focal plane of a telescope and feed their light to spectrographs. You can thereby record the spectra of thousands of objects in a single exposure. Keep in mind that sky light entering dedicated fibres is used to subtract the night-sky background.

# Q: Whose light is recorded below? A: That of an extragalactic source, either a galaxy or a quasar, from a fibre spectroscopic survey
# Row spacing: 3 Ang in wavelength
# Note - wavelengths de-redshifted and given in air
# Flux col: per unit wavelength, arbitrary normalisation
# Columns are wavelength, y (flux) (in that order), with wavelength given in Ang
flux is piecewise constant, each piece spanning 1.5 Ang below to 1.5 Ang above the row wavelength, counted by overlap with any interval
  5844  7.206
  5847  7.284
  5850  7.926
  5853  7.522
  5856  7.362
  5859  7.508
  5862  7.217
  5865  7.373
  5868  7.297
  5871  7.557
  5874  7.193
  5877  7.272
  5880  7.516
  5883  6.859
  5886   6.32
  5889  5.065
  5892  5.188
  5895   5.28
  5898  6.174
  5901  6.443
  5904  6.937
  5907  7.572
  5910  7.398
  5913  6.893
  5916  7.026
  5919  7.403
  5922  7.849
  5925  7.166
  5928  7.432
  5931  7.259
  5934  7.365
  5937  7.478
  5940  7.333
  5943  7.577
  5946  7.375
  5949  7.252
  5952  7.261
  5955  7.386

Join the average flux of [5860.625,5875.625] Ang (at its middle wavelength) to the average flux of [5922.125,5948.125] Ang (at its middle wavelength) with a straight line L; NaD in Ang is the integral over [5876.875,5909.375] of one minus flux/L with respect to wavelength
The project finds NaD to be 4.2 Ang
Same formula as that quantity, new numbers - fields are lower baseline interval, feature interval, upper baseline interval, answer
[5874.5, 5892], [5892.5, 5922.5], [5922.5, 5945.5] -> 0.6 Ang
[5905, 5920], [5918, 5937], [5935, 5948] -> -0.2 Ang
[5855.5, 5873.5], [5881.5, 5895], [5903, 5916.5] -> 2.8 Ang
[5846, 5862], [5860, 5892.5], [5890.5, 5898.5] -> -2.4 Ang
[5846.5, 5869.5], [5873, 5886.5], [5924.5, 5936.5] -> 0.6 Ang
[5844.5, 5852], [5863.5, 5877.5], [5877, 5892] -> -1.0 Ang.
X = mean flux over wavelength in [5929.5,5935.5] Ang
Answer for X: 7.31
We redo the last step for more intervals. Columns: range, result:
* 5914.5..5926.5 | 7.36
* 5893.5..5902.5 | 5.97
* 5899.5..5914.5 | 7.05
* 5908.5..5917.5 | 7.11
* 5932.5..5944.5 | 7.44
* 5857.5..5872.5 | 7.39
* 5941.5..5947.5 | 7.48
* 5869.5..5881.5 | 7.38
